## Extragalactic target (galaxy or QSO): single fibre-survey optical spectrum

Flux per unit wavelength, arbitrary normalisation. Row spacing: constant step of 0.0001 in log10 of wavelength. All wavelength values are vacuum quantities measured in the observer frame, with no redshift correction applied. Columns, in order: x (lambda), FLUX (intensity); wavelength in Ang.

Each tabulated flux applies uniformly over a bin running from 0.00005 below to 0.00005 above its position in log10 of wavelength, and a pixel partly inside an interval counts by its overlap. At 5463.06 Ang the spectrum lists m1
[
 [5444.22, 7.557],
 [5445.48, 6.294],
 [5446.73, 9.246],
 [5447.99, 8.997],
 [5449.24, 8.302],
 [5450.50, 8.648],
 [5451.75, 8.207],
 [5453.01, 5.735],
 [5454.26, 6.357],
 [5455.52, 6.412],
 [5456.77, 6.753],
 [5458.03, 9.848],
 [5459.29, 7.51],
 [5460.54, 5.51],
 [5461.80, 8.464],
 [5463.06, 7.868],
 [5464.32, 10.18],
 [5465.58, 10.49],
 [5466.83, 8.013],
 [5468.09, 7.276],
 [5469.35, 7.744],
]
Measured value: 7.868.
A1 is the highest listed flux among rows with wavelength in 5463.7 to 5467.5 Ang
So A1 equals 10.49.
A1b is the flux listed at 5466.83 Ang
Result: 8.013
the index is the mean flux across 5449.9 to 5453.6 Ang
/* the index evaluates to 7.54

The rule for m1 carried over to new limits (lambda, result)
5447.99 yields 8.997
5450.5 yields 8.648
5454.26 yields 6.357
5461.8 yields 8.464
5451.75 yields 8.207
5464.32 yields 10.18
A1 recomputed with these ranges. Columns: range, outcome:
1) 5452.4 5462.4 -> 9.848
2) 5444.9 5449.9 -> 9.246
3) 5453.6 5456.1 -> 6.412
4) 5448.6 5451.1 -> 8.648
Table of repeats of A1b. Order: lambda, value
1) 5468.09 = 7.276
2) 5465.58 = 10.49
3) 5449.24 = 8.302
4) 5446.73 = 9.246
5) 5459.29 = 7.51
